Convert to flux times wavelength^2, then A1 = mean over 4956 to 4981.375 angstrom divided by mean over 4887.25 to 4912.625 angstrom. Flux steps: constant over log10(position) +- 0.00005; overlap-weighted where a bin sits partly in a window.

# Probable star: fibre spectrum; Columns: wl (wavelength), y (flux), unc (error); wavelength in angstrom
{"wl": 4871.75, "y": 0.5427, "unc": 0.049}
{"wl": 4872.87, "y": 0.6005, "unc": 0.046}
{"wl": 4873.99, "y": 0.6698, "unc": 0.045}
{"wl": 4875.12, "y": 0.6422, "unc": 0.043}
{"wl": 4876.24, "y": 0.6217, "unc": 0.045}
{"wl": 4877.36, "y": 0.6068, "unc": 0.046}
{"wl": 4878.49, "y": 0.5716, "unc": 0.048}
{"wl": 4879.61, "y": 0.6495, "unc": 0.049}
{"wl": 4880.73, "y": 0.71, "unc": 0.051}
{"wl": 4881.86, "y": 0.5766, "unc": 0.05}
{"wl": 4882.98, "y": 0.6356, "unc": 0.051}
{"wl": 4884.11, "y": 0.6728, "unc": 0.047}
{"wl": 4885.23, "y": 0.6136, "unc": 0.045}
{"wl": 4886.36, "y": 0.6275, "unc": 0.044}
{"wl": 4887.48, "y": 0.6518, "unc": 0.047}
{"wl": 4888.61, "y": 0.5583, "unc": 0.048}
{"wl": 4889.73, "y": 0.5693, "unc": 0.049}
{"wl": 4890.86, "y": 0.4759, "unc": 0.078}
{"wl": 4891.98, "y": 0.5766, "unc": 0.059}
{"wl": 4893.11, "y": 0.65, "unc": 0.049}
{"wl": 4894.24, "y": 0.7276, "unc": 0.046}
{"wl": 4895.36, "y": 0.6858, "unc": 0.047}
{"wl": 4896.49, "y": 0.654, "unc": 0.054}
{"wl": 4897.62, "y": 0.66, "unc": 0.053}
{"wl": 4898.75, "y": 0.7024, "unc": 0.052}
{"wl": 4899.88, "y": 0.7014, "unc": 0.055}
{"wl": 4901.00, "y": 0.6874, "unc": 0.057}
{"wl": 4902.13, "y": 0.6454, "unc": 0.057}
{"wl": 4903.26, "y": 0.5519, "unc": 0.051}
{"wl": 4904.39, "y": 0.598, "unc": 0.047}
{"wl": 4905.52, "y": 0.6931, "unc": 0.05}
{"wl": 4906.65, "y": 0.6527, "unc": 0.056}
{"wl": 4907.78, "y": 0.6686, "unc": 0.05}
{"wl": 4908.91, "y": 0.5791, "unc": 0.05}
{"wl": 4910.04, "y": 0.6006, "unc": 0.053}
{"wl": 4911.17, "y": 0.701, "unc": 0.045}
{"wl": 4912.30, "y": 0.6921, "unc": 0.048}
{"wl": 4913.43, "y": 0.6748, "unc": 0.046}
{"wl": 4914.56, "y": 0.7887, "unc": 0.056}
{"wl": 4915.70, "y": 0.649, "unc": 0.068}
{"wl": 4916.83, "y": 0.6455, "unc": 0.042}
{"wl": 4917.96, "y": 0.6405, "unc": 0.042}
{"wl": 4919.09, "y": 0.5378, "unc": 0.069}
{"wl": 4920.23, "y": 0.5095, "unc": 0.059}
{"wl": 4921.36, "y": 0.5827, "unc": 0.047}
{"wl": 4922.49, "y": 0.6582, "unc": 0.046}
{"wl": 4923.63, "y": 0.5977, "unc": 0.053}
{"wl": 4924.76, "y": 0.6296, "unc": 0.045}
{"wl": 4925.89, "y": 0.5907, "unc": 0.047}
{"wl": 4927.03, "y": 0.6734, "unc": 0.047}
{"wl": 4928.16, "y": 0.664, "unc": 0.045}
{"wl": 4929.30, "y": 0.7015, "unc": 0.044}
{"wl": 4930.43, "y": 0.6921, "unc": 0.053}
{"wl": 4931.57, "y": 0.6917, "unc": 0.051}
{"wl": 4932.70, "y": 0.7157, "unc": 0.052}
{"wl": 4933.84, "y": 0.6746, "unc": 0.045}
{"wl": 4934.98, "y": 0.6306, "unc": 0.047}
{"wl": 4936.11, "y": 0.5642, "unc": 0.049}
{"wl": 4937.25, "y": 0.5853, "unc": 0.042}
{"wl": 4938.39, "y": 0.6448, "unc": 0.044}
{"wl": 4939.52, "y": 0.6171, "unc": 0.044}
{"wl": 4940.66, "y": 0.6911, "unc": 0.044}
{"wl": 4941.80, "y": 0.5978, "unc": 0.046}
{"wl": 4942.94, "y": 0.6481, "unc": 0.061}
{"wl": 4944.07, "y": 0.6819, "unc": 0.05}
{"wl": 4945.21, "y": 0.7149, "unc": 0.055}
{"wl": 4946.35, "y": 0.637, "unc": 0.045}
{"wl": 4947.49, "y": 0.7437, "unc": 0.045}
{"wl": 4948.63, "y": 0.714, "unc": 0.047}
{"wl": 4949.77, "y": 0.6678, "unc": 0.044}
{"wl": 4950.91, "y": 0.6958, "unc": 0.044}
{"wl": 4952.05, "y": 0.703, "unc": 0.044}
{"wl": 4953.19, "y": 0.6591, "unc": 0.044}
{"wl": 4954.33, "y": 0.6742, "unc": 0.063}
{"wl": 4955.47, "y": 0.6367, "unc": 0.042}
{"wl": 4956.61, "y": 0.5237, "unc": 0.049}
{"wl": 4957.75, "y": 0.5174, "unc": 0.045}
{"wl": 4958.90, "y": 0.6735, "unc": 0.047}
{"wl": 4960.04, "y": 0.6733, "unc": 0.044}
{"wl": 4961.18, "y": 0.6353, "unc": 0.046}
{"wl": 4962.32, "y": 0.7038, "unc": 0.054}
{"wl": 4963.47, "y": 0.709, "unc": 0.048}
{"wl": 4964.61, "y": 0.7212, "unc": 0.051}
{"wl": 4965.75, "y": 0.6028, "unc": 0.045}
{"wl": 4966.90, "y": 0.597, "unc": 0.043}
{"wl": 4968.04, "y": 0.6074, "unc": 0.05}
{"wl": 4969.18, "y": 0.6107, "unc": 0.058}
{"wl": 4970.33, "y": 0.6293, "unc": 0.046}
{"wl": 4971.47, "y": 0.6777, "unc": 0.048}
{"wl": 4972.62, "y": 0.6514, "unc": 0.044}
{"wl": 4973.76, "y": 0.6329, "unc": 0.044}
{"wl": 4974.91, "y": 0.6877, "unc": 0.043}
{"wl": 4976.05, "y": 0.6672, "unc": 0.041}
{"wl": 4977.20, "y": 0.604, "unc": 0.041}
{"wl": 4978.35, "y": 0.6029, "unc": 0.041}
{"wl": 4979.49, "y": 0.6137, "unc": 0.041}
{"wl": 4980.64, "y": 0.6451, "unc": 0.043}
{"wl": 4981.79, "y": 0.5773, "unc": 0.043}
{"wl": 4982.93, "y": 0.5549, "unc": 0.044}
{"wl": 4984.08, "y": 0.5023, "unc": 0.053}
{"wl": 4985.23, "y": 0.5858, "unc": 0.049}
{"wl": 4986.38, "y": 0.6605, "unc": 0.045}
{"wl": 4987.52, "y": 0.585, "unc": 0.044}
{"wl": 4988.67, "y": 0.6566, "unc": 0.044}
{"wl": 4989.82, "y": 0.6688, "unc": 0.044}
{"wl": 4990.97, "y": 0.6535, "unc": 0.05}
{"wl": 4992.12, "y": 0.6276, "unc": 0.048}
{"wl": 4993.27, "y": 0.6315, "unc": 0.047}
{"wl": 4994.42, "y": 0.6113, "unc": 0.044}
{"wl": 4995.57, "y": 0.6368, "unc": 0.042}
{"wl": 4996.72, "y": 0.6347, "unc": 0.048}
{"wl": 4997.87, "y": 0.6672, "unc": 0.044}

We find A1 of 1.02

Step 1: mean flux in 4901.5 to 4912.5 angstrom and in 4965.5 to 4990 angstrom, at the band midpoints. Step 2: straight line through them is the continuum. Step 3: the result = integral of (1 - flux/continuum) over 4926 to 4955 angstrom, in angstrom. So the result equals -1.8 angstrom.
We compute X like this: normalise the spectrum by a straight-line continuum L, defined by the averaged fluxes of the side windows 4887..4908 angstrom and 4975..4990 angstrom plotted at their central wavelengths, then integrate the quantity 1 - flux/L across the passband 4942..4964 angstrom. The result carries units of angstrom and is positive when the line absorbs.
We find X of -1.5 angstrom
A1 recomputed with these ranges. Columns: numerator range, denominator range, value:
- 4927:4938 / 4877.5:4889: 1.07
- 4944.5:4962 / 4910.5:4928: 1.05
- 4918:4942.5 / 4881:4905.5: 1.01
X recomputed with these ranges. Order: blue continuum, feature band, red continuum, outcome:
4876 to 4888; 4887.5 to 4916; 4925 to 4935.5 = 0.0 angstrom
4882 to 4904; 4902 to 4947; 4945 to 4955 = 1.4 angstrom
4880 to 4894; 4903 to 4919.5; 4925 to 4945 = -0.4 angstrom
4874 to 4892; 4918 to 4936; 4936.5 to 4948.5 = 0.3 angstrom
